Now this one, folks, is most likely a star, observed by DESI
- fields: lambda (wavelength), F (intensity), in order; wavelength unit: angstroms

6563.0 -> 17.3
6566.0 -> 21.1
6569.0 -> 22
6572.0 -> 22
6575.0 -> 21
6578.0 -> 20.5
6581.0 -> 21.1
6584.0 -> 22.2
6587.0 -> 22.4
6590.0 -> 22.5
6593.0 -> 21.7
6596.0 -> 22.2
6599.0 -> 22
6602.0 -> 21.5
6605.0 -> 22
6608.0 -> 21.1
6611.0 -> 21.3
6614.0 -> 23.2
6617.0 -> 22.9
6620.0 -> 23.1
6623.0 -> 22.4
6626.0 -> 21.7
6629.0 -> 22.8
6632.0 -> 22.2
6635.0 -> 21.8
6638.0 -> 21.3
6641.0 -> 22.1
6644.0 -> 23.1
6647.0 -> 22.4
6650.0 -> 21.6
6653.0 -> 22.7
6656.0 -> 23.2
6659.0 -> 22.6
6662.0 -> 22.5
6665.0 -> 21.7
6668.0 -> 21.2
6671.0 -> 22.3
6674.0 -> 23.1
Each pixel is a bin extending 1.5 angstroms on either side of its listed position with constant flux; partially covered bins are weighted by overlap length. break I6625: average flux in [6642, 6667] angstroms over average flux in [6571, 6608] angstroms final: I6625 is 1.03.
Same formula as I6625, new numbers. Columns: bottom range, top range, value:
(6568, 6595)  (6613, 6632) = 1.04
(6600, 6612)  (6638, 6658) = 1.04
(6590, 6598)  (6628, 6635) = 1.01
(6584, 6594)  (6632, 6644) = 0.99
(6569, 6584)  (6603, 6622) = 1.04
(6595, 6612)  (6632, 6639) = 1.00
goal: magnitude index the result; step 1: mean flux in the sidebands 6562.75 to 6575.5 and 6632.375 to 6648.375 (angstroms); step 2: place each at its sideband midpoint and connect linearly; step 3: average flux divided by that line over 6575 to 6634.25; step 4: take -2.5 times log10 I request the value -0.02 mag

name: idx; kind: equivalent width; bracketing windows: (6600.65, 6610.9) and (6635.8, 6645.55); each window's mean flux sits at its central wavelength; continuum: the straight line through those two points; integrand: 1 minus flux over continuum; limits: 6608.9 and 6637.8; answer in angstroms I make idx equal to -0.6 angstroms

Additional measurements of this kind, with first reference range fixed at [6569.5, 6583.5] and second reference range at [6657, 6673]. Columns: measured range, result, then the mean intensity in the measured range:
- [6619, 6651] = -0.6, 22.2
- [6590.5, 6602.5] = -0.3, 21.9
